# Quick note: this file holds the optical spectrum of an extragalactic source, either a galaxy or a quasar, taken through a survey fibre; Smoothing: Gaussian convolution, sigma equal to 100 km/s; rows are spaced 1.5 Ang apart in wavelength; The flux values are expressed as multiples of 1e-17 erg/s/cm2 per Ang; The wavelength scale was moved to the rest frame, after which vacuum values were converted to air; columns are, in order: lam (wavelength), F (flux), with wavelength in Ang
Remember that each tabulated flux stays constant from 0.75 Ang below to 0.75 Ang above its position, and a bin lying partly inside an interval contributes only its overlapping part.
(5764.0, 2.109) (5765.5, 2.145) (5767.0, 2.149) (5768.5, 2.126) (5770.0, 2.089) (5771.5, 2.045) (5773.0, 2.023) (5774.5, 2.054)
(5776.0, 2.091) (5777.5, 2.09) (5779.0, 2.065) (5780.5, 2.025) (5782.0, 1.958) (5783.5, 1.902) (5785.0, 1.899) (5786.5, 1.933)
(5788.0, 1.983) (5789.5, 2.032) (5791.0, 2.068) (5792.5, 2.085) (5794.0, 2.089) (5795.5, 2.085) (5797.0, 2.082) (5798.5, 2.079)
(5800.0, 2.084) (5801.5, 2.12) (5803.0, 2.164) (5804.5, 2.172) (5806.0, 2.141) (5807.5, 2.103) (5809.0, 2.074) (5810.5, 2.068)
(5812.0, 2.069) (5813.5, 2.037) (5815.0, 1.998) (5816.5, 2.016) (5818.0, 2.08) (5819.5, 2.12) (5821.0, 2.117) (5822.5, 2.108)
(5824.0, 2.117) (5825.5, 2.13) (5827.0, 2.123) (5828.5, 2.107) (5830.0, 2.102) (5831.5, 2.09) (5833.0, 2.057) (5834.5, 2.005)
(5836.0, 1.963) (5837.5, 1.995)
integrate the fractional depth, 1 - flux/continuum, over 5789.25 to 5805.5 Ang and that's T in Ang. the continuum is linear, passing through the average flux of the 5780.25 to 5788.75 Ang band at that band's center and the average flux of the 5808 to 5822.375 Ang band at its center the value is -0.8 Ang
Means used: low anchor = 1.95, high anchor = 2.07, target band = 2.1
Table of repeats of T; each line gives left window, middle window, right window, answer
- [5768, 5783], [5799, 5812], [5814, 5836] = -0.27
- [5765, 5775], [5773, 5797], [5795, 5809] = 0.85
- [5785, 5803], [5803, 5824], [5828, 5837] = -0.36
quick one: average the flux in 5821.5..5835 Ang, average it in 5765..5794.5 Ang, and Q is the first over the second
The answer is 1.03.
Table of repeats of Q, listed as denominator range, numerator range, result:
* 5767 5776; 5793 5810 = 1.02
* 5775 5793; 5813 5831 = 1.04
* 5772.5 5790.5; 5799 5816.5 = 1.04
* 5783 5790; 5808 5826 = 1.07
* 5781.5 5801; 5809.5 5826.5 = 1.03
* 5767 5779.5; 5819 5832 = 1.02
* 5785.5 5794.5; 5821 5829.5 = 1.04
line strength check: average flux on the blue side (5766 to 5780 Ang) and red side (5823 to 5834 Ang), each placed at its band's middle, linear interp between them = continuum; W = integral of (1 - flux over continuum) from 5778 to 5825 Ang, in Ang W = 0.7 Ang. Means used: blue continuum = 2.08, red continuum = 2.1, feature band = 2.06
